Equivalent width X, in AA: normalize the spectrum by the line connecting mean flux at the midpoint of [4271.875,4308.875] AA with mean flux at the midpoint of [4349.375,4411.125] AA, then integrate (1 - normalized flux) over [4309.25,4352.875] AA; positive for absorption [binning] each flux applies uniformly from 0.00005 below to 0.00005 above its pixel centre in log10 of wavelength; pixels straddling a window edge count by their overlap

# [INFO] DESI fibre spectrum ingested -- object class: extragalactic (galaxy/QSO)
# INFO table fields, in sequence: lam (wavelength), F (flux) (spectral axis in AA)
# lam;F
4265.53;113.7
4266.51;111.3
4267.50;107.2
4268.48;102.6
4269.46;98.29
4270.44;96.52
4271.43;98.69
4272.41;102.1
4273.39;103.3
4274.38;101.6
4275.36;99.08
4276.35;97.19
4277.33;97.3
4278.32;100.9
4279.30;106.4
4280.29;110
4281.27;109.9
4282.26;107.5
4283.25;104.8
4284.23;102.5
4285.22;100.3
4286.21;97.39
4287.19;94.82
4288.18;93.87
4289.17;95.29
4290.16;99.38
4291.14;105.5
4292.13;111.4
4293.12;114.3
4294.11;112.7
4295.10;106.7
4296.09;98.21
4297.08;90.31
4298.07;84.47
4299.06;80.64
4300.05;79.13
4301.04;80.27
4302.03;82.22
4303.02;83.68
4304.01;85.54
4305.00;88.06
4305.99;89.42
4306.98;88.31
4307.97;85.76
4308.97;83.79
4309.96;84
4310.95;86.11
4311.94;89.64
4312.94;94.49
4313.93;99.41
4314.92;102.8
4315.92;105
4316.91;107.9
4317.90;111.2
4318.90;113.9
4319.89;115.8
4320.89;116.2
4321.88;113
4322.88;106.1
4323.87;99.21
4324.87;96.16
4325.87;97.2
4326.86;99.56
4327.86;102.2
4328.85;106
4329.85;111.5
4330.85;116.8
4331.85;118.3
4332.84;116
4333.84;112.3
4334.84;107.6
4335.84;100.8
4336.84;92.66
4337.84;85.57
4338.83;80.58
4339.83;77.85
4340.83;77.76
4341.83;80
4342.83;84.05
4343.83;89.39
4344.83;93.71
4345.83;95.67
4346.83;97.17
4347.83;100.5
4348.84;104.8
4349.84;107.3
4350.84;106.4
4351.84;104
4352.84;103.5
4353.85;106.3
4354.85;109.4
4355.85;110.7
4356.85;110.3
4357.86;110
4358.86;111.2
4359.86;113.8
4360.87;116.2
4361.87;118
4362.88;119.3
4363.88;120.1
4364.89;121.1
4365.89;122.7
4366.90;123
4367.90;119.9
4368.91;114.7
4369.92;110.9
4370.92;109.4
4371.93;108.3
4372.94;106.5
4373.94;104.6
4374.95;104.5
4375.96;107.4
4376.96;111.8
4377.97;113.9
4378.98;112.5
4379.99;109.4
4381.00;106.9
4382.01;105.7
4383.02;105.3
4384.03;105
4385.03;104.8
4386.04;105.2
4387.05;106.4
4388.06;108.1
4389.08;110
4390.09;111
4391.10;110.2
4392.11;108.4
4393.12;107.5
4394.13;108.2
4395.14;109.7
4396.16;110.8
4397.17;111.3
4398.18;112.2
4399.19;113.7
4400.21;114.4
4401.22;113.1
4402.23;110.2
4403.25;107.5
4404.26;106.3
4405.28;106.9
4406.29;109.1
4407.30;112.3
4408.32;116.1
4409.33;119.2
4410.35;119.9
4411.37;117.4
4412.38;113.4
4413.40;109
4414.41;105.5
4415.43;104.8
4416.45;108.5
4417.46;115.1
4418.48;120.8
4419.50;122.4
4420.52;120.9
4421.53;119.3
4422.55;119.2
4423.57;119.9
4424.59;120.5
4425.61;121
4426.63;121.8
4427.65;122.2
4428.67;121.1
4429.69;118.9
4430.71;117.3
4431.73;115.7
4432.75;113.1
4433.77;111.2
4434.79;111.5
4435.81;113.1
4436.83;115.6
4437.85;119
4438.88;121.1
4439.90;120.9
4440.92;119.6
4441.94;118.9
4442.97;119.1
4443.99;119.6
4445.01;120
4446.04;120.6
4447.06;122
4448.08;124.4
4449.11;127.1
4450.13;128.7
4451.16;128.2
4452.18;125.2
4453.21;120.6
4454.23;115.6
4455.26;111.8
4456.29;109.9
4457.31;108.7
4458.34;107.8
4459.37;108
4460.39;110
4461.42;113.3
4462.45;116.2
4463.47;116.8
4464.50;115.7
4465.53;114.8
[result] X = 1.3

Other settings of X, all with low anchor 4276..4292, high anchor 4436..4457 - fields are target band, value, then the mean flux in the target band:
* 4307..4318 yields 1.1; 94.6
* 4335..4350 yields 2.4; 91.2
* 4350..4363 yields 0.0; 110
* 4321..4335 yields -0.1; 108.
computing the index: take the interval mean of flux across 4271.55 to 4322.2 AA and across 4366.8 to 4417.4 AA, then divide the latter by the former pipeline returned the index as 1.12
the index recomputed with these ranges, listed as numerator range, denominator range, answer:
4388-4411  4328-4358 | 1.11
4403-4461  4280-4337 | 1.17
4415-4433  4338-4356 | 1.23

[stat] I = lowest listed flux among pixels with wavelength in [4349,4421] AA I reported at 103.5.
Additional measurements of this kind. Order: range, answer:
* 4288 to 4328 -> 79.13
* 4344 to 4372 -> 93.71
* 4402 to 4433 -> 104.8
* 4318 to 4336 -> 96.16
